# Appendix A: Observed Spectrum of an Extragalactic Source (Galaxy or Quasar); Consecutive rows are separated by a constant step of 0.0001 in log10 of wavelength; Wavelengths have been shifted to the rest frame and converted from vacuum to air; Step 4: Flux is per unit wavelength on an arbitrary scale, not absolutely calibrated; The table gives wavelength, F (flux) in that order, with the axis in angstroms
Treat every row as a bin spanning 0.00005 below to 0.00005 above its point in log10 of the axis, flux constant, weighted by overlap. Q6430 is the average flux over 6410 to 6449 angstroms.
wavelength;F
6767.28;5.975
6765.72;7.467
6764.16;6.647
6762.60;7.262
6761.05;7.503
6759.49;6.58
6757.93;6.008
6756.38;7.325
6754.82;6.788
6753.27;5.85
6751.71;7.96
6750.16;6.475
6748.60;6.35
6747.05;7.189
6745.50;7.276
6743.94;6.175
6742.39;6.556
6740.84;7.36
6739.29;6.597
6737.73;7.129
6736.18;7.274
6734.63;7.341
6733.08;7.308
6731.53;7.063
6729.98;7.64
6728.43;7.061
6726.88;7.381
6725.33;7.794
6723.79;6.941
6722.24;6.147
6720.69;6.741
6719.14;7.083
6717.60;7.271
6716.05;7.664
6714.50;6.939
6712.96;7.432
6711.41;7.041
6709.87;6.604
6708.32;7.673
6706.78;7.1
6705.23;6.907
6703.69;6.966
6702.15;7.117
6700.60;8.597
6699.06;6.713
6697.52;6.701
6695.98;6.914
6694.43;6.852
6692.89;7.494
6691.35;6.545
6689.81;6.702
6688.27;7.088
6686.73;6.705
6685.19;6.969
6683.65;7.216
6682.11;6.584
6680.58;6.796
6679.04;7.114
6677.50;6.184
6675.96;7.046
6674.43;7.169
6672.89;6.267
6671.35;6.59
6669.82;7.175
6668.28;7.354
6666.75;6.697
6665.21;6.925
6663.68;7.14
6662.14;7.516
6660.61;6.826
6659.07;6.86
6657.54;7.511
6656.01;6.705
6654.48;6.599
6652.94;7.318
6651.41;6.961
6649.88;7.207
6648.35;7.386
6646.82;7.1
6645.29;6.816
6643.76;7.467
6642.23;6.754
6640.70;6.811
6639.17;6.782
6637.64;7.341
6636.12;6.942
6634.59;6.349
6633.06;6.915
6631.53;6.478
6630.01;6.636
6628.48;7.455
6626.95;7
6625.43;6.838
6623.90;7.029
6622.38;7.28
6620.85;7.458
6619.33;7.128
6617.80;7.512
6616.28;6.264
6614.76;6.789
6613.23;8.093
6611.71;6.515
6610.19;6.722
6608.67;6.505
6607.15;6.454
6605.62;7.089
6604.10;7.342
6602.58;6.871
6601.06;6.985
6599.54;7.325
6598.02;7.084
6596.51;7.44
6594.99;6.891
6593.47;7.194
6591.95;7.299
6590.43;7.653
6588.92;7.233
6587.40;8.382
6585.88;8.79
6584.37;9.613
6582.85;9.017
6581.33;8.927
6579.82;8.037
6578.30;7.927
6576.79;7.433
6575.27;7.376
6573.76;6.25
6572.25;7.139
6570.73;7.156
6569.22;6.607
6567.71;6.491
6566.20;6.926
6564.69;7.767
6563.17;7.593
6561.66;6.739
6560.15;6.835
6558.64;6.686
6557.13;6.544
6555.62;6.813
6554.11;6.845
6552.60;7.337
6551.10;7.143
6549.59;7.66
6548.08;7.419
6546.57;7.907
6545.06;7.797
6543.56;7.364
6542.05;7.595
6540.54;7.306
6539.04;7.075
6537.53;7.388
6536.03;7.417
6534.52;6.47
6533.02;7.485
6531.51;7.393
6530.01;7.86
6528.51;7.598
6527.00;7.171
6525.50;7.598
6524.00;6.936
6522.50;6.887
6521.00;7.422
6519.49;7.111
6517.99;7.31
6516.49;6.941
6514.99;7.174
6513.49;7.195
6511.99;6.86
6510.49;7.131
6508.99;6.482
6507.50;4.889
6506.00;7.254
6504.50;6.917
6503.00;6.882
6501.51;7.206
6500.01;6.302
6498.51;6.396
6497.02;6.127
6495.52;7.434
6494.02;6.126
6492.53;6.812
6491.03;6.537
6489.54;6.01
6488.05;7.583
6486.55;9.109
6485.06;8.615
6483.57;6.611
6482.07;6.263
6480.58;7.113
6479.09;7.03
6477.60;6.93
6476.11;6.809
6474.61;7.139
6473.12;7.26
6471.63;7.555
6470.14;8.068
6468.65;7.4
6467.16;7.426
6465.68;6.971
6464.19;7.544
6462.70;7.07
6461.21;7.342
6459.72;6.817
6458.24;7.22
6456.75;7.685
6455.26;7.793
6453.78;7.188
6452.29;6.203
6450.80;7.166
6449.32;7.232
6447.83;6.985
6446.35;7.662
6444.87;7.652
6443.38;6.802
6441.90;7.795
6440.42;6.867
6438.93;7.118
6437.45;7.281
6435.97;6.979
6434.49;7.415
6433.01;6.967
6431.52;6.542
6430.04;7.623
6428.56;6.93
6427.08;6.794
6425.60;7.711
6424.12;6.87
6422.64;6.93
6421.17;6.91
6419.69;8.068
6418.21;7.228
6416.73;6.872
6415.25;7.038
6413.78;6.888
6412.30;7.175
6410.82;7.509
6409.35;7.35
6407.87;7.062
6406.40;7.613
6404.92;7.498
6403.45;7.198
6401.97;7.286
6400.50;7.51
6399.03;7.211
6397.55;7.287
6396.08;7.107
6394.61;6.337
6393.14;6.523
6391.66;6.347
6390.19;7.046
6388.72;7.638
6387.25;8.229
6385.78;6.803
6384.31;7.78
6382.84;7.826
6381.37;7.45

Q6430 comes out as 7.18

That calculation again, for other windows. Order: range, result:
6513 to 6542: 7.26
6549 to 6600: 7.42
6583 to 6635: 7.22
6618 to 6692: 6.96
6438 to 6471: 7.27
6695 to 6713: 7.13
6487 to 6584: 7.14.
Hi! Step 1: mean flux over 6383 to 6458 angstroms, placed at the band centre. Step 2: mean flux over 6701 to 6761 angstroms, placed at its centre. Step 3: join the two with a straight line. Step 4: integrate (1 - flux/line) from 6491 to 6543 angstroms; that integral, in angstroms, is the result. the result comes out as 1.0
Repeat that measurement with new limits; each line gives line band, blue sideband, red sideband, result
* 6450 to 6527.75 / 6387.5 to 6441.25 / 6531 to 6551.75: 2.41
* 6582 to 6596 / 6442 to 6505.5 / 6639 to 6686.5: -1.95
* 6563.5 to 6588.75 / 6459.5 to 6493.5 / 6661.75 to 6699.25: -2.39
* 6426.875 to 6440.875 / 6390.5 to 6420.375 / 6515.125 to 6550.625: 0.25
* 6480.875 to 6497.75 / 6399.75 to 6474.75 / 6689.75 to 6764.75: 0.42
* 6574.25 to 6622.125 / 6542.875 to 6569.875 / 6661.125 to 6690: -2.66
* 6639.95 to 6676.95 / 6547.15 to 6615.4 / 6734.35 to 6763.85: 0.58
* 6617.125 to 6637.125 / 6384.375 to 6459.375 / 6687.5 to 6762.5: 0.21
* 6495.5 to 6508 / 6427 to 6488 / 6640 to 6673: 1.06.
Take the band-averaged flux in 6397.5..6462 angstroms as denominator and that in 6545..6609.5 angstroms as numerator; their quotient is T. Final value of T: 1.0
